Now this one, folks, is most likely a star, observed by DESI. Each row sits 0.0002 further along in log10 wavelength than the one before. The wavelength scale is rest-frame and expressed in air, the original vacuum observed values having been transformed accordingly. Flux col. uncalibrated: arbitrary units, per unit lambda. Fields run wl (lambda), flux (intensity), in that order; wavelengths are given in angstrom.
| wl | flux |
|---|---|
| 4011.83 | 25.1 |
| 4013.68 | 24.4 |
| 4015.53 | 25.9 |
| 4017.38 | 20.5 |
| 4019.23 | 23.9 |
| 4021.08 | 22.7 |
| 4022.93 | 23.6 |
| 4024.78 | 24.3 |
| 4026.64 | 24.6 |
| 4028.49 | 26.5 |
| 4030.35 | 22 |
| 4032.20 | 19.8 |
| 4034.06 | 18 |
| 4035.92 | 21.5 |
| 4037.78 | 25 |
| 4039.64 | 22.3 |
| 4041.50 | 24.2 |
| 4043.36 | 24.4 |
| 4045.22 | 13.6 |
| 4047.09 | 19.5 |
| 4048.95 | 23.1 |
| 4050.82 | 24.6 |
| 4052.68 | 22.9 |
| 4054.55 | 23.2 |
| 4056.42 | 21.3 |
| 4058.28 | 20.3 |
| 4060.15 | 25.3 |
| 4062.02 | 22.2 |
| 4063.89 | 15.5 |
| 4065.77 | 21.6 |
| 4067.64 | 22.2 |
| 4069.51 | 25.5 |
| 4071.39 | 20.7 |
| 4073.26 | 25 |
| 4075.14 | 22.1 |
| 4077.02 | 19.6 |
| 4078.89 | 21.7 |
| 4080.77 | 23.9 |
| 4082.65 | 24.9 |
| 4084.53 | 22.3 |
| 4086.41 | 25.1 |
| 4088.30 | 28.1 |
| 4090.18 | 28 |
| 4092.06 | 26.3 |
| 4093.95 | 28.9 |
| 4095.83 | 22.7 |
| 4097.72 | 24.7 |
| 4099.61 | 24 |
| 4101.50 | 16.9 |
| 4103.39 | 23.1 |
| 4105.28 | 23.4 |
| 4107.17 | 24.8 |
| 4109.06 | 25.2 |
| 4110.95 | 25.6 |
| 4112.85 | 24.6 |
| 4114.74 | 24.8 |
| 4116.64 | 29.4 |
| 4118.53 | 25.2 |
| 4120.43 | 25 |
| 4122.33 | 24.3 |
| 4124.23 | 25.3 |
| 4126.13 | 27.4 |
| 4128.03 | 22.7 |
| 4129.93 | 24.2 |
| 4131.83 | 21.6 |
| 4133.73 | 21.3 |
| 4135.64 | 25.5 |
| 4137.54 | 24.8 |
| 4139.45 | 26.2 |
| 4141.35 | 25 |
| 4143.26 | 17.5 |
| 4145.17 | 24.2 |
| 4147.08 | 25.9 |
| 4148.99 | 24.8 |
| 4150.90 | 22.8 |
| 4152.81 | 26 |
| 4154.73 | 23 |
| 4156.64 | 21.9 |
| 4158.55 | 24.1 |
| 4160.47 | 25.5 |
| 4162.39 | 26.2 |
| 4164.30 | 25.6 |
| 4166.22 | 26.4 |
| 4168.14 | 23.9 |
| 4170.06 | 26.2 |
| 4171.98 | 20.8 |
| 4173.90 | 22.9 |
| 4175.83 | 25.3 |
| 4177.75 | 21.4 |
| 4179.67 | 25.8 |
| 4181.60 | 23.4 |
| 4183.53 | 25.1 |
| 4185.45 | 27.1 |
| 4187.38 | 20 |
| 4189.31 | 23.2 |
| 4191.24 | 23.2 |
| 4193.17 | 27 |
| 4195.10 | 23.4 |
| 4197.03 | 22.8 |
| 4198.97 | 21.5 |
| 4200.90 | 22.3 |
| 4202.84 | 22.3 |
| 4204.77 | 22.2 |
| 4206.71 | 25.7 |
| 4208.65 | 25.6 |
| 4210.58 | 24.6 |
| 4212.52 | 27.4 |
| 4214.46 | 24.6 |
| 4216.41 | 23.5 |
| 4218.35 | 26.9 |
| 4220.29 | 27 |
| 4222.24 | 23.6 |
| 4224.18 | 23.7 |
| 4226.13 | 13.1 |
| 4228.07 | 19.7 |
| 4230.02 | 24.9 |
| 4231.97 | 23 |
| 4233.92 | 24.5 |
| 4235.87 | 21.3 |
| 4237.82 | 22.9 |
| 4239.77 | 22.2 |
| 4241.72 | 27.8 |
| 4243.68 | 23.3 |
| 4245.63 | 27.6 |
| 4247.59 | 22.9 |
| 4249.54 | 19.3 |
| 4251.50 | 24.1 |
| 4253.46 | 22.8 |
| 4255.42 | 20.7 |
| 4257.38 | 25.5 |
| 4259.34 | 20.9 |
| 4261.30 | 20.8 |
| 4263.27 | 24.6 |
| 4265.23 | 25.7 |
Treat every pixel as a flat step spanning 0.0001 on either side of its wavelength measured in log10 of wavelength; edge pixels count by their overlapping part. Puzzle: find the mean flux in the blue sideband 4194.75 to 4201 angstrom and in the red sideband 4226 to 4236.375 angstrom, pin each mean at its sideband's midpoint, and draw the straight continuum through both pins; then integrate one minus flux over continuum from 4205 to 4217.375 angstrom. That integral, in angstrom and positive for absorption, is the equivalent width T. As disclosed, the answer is -1.6 angstrom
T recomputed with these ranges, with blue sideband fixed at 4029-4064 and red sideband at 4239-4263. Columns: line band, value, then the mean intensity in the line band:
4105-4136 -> -3.5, 24.7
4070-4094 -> -2.4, 24.2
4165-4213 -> -2.5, 24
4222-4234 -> 0.8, 21.5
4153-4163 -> -0.7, 24.2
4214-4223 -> -0.9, 25.2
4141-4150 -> -0.4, 23.4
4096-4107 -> -0.2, 22.6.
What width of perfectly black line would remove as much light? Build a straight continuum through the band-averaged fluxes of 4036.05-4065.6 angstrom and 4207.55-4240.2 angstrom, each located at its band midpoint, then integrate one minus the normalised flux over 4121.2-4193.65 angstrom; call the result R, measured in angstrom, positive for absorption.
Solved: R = -4.12 angstrom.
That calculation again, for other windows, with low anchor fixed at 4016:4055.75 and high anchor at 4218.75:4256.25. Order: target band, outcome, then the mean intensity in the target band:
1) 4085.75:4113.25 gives -2.6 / 24.7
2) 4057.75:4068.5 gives 0.6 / 21.2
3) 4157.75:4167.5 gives -1.2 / 25.5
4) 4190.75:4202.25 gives -0.3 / 23.3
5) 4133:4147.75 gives -0.7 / 23.8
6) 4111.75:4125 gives -1.7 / 25.5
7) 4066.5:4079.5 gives 0.1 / 22.4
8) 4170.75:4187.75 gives -0.7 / 23.7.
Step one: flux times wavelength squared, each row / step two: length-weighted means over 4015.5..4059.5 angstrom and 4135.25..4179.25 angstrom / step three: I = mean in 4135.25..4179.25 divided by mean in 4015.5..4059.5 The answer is 1.1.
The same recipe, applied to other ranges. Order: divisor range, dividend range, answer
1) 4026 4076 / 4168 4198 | 1.15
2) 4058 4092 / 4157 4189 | 1.10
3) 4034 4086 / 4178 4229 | 1.14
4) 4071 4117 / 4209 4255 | 1.04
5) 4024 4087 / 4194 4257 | 1.14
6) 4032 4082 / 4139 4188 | 1.16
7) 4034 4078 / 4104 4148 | 1.16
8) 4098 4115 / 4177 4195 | 1.06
